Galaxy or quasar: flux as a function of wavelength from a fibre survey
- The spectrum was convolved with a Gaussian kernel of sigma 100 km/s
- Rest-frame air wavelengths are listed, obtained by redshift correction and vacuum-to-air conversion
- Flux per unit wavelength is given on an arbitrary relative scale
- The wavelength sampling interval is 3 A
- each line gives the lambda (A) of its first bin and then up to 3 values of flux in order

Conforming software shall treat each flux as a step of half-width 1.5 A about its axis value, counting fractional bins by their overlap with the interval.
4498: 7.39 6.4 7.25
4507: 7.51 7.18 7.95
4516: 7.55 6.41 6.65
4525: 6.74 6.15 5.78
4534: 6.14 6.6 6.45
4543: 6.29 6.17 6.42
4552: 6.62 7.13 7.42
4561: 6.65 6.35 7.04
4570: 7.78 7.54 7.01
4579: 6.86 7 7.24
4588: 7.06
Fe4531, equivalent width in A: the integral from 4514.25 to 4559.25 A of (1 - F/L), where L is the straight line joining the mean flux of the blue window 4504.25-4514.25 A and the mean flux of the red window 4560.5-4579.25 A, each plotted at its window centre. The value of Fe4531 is 4.5 A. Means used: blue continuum 7.5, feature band 6.57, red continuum 7.06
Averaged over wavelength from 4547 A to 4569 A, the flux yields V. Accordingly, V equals 6.81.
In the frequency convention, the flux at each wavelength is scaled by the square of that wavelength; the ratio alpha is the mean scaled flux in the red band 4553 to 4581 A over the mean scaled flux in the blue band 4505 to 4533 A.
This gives 1.05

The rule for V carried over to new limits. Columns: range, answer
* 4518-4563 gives 6.51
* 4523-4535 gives 6.22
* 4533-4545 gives 6.37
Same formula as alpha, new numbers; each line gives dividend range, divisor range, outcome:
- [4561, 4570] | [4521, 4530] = 1.08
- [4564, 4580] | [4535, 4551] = 1.14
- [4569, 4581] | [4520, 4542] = 1.16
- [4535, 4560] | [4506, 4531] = 0.97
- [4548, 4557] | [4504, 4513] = 0.93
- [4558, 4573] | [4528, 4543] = 1.15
